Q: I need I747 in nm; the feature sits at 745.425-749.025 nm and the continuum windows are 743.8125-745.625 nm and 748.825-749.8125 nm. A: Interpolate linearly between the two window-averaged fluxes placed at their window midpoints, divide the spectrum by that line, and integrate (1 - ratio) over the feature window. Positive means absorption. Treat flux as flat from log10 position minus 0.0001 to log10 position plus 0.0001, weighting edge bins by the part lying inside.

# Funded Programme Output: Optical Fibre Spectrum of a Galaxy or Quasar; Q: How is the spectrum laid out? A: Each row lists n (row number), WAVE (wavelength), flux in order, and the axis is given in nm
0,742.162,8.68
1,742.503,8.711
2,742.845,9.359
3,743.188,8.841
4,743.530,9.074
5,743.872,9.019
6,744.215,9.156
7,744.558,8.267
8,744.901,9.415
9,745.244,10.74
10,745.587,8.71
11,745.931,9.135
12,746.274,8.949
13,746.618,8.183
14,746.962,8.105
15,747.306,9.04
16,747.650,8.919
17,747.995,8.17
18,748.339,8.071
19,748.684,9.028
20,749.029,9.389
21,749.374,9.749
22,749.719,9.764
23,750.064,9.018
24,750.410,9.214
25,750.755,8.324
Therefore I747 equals 0.30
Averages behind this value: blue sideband 9.27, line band 8.66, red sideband 9.6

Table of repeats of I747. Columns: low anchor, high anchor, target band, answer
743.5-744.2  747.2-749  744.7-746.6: -0.08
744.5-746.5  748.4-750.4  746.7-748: 0.10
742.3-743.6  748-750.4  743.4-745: 0.01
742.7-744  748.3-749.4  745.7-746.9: 0.05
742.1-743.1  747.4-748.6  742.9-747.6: -0.15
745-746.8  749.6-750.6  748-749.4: 0.06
